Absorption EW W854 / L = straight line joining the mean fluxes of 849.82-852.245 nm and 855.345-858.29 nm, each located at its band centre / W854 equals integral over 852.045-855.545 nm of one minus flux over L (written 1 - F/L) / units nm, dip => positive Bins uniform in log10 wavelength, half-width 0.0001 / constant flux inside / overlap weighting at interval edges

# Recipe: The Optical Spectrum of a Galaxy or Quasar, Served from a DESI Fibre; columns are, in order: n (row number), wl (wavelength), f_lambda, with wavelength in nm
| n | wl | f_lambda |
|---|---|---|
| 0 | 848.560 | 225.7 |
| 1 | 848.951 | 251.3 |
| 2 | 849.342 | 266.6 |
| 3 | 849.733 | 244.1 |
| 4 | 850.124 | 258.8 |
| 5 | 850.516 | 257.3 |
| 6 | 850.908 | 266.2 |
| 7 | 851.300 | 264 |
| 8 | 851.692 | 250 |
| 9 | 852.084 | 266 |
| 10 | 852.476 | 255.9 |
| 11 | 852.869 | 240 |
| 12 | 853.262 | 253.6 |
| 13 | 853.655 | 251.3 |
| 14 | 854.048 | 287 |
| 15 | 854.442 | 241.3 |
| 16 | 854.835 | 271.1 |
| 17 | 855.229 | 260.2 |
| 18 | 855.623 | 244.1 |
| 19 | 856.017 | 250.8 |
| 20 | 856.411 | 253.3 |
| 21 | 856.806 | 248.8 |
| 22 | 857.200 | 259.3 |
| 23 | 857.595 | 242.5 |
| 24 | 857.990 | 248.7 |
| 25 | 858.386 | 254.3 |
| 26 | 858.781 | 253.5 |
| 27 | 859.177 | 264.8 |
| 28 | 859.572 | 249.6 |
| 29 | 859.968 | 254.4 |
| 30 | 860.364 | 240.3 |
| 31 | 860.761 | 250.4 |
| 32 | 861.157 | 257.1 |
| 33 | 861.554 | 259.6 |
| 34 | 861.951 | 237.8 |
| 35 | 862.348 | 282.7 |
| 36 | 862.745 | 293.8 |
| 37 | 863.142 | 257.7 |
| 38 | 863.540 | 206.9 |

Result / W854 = -0.04 nm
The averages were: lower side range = 260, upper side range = 250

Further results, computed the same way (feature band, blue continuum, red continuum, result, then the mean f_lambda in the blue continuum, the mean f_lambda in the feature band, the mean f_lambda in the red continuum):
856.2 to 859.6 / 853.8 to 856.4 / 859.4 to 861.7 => 0.03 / 259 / 253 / 252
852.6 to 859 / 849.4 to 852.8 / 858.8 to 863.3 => 0.11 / 258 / 254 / 259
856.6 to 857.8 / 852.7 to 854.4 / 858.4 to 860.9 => 0.02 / 257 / 250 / 252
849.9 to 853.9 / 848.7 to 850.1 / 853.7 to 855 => 0.04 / 254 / 257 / 265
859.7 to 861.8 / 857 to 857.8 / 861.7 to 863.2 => 0.09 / 251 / 252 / 269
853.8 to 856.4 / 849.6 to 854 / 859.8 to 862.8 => -0.02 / 256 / 259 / 258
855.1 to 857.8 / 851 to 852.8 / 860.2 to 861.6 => 0.04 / 258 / 251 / 251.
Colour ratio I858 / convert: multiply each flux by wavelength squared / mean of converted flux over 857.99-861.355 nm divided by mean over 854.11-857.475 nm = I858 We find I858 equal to 1.0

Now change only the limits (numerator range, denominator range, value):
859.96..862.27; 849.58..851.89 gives 1.00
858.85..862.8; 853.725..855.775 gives 1.00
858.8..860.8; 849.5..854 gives 1.00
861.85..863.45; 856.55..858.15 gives 1.08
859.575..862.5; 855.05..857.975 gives 1.02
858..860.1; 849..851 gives 1.01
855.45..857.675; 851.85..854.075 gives 0.98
